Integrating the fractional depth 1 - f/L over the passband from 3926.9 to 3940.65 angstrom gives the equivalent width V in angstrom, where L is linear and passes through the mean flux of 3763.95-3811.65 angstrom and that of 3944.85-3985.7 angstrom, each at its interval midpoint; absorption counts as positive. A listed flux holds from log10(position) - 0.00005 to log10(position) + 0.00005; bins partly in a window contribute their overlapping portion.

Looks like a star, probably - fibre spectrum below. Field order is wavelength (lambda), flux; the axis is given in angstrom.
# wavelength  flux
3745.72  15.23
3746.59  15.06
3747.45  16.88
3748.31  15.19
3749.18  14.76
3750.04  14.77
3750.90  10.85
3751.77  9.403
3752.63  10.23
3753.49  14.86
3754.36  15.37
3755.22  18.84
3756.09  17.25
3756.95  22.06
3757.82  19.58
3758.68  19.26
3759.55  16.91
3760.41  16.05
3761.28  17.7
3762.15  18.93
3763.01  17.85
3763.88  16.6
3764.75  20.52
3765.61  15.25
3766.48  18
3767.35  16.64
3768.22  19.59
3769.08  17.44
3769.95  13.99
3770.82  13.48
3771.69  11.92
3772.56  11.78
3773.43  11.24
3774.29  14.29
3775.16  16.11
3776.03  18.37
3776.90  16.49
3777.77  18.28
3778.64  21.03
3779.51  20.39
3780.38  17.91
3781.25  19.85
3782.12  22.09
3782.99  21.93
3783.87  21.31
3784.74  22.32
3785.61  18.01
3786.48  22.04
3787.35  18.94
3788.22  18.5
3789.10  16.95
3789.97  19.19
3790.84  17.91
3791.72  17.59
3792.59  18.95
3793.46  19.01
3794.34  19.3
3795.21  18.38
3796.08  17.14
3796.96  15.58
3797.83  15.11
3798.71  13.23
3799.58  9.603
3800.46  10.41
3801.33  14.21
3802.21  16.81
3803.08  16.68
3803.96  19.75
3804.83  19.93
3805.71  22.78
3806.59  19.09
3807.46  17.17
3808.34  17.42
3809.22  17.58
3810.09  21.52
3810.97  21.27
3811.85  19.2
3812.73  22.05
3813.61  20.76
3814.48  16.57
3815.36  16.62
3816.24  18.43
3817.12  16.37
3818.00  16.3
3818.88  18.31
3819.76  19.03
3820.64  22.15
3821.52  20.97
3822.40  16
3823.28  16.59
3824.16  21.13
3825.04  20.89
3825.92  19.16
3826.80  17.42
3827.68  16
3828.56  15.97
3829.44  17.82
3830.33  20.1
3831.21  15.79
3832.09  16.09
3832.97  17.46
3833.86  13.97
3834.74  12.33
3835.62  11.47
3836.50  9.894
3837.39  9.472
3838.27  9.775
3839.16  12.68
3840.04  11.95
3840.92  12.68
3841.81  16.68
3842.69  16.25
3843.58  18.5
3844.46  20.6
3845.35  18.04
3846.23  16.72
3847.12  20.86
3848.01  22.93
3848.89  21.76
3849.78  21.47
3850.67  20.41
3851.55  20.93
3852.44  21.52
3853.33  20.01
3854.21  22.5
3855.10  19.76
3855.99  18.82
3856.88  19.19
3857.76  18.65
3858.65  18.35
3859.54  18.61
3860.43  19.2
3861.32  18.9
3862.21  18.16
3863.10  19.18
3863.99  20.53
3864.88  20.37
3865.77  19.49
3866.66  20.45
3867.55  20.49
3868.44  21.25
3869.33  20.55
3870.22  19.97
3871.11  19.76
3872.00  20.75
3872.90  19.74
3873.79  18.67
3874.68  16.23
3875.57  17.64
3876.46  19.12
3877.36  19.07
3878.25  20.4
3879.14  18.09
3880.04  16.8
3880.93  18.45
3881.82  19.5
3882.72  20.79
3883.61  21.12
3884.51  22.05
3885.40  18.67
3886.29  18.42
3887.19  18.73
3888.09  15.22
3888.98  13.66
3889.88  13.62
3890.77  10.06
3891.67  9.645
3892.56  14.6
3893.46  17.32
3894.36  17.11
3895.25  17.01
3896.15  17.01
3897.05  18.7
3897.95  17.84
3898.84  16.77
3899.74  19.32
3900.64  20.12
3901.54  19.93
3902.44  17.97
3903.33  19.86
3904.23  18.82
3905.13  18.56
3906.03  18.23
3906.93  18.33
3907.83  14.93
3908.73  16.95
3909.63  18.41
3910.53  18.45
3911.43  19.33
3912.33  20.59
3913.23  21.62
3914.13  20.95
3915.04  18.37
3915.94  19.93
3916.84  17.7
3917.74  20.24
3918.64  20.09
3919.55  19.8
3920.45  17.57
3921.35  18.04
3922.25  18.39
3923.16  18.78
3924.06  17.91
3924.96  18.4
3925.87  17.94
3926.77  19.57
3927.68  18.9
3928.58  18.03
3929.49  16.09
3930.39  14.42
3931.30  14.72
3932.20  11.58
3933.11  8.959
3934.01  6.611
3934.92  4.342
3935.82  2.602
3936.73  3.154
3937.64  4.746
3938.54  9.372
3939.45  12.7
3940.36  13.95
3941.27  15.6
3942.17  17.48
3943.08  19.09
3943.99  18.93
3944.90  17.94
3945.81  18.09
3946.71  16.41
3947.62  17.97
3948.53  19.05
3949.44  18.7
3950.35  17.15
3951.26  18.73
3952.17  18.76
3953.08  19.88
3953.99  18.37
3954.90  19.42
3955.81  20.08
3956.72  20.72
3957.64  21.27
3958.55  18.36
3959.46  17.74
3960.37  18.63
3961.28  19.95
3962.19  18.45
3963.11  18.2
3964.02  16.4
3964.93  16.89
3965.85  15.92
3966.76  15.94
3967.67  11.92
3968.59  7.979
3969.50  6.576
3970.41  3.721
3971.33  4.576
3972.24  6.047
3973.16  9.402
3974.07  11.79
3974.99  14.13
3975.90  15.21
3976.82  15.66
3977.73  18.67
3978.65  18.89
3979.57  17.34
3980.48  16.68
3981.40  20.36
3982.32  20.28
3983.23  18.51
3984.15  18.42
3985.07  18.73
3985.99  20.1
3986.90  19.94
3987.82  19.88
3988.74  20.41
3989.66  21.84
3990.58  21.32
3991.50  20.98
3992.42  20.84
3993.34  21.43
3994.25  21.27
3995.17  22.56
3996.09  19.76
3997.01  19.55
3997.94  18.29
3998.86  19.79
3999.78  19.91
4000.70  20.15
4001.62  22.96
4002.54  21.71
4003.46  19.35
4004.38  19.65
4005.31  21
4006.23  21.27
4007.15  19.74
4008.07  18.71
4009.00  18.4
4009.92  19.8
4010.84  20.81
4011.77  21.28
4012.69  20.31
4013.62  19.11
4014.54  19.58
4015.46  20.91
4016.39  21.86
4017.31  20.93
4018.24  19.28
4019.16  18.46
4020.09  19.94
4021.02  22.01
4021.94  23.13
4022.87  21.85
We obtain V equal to 4.7 angstrom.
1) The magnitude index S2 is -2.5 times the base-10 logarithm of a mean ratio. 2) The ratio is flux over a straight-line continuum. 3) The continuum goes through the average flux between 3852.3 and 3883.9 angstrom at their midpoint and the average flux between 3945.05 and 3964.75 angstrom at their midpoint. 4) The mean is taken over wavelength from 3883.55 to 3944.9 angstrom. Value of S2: 0.17 mag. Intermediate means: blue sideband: 19.5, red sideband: 18.7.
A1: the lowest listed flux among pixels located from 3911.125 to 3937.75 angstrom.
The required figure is 2.602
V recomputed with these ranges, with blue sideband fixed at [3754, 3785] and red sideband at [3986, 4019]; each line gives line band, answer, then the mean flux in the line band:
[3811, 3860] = 1.9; 17.7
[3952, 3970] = 2.6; 17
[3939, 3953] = 1.6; 17.4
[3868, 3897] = 1.7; 17.9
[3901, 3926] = 0.7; 18.8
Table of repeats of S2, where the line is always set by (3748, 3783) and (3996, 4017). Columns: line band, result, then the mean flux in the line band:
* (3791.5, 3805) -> 0.05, 16.3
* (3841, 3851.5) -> -0.09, 19.3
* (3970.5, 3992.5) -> 0.18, 16.8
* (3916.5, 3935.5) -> 0.19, 16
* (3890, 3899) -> 0.19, 15.5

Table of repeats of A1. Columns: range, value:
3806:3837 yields 9.894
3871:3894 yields 9.645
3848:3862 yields 18.35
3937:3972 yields 3.721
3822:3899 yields 9.472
